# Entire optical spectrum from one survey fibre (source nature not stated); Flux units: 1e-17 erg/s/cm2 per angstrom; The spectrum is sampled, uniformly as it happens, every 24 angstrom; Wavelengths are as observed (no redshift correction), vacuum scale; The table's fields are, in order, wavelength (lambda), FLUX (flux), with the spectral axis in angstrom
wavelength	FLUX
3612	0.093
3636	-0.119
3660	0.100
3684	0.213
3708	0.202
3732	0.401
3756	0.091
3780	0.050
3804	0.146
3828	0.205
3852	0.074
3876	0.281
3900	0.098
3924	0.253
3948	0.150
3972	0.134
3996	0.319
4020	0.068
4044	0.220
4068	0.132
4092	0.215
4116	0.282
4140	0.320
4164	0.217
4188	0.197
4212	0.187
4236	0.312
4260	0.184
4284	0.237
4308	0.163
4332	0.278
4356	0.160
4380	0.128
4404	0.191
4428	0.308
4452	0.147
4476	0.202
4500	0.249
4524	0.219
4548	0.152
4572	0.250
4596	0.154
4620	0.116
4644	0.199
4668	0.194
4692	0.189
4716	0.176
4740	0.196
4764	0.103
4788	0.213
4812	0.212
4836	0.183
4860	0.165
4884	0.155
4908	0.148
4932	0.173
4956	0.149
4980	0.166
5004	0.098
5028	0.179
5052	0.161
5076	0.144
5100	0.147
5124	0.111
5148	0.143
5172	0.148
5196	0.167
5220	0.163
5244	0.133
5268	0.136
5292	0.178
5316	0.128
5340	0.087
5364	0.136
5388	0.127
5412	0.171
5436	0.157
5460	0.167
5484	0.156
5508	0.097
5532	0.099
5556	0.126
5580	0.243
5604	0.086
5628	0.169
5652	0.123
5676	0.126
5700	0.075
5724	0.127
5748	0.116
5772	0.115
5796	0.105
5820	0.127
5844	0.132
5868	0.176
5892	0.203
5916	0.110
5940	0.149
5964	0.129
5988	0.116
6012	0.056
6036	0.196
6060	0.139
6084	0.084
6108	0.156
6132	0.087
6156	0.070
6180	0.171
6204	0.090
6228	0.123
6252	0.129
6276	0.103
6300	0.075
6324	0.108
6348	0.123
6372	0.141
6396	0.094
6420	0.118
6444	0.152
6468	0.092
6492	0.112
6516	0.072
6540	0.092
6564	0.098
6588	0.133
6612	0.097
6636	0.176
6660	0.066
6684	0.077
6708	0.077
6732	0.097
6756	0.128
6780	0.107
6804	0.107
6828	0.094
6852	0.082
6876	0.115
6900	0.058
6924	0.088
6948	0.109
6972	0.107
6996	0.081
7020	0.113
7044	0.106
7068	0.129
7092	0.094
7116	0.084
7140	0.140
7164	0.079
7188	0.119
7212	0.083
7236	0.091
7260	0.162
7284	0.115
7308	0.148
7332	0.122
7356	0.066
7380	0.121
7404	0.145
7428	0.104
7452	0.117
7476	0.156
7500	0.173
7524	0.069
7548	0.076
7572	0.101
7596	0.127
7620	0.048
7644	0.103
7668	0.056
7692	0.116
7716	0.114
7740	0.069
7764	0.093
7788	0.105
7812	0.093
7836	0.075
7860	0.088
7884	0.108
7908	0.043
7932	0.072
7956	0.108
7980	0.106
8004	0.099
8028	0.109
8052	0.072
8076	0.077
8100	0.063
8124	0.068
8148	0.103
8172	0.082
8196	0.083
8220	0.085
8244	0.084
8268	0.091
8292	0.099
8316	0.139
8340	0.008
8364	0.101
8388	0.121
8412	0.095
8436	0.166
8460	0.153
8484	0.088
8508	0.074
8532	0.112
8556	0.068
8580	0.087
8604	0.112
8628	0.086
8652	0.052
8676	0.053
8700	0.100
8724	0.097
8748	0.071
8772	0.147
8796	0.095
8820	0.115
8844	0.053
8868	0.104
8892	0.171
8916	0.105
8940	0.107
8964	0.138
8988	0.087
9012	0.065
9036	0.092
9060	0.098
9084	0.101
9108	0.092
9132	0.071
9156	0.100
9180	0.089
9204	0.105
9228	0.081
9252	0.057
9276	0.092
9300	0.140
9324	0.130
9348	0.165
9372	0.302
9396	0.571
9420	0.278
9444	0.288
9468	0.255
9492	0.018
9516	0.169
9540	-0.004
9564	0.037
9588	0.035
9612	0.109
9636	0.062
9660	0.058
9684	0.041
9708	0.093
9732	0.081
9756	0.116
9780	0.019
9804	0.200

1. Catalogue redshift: 1.522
